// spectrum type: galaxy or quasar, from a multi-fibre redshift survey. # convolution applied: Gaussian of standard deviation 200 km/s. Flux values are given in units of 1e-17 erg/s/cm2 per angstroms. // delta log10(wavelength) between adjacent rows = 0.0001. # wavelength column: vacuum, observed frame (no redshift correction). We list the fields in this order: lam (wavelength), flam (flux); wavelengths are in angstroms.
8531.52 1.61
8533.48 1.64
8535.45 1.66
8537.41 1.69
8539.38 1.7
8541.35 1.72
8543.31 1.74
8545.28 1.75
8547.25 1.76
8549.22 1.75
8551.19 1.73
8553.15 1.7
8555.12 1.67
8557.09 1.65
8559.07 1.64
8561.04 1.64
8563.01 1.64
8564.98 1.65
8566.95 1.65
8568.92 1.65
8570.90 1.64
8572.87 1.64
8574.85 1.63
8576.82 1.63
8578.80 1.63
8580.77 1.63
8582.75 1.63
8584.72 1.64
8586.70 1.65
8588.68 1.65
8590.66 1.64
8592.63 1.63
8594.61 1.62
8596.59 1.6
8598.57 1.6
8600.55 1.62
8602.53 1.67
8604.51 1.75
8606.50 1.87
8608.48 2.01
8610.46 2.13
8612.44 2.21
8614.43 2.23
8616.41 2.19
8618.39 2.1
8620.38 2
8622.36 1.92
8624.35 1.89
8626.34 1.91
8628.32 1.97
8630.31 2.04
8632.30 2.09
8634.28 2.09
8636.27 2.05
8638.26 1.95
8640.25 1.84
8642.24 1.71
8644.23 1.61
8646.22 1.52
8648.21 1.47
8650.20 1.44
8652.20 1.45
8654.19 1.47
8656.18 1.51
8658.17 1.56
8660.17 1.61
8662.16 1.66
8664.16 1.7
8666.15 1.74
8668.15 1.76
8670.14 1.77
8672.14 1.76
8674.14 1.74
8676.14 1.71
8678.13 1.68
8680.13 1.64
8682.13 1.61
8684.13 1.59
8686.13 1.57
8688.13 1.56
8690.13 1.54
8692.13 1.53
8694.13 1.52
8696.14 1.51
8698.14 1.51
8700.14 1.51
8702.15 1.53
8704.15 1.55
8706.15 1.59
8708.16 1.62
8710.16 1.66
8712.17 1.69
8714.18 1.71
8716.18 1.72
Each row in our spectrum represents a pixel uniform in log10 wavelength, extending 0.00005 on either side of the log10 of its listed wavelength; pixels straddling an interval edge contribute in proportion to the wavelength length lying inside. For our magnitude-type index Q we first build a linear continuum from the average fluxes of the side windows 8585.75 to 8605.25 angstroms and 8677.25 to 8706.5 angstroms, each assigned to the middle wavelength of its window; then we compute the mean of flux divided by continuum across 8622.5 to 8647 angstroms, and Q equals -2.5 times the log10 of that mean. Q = -0.18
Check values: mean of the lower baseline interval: 1.64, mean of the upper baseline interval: 1.56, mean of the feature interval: 1.89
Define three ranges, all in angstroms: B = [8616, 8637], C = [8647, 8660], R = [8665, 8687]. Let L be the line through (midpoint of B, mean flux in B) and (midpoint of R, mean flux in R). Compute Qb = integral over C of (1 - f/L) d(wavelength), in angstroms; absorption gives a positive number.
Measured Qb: 2.4 angstroms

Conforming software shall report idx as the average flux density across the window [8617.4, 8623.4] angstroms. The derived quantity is 2.01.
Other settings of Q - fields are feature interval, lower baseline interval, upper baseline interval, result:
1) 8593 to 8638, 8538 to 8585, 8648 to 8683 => -0.17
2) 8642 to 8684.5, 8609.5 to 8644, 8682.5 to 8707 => 0.08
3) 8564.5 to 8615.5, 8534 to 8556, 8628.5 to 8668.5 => -0.01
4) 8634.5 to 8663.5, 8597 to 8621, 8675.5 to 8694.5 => 0.07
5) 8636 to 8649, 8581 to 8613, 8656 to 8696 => -0.03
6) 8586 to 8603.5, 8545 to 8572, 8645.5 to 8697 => 0.01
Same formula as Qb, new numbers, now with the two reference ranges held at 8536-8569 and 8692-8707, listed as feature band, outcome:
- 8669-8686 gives -1.4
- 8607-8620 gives -4.0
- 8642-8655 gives 0.6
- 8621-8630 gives -1.8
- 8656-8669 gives -0.7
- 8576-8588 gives 0.2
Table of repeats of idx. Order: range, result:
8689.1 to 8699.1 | 1.52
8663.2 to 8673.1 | 1.75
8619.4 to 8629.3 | 1.94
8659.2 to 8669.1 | 1.69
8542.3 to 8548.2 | 1.75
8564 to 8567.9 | 1.65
